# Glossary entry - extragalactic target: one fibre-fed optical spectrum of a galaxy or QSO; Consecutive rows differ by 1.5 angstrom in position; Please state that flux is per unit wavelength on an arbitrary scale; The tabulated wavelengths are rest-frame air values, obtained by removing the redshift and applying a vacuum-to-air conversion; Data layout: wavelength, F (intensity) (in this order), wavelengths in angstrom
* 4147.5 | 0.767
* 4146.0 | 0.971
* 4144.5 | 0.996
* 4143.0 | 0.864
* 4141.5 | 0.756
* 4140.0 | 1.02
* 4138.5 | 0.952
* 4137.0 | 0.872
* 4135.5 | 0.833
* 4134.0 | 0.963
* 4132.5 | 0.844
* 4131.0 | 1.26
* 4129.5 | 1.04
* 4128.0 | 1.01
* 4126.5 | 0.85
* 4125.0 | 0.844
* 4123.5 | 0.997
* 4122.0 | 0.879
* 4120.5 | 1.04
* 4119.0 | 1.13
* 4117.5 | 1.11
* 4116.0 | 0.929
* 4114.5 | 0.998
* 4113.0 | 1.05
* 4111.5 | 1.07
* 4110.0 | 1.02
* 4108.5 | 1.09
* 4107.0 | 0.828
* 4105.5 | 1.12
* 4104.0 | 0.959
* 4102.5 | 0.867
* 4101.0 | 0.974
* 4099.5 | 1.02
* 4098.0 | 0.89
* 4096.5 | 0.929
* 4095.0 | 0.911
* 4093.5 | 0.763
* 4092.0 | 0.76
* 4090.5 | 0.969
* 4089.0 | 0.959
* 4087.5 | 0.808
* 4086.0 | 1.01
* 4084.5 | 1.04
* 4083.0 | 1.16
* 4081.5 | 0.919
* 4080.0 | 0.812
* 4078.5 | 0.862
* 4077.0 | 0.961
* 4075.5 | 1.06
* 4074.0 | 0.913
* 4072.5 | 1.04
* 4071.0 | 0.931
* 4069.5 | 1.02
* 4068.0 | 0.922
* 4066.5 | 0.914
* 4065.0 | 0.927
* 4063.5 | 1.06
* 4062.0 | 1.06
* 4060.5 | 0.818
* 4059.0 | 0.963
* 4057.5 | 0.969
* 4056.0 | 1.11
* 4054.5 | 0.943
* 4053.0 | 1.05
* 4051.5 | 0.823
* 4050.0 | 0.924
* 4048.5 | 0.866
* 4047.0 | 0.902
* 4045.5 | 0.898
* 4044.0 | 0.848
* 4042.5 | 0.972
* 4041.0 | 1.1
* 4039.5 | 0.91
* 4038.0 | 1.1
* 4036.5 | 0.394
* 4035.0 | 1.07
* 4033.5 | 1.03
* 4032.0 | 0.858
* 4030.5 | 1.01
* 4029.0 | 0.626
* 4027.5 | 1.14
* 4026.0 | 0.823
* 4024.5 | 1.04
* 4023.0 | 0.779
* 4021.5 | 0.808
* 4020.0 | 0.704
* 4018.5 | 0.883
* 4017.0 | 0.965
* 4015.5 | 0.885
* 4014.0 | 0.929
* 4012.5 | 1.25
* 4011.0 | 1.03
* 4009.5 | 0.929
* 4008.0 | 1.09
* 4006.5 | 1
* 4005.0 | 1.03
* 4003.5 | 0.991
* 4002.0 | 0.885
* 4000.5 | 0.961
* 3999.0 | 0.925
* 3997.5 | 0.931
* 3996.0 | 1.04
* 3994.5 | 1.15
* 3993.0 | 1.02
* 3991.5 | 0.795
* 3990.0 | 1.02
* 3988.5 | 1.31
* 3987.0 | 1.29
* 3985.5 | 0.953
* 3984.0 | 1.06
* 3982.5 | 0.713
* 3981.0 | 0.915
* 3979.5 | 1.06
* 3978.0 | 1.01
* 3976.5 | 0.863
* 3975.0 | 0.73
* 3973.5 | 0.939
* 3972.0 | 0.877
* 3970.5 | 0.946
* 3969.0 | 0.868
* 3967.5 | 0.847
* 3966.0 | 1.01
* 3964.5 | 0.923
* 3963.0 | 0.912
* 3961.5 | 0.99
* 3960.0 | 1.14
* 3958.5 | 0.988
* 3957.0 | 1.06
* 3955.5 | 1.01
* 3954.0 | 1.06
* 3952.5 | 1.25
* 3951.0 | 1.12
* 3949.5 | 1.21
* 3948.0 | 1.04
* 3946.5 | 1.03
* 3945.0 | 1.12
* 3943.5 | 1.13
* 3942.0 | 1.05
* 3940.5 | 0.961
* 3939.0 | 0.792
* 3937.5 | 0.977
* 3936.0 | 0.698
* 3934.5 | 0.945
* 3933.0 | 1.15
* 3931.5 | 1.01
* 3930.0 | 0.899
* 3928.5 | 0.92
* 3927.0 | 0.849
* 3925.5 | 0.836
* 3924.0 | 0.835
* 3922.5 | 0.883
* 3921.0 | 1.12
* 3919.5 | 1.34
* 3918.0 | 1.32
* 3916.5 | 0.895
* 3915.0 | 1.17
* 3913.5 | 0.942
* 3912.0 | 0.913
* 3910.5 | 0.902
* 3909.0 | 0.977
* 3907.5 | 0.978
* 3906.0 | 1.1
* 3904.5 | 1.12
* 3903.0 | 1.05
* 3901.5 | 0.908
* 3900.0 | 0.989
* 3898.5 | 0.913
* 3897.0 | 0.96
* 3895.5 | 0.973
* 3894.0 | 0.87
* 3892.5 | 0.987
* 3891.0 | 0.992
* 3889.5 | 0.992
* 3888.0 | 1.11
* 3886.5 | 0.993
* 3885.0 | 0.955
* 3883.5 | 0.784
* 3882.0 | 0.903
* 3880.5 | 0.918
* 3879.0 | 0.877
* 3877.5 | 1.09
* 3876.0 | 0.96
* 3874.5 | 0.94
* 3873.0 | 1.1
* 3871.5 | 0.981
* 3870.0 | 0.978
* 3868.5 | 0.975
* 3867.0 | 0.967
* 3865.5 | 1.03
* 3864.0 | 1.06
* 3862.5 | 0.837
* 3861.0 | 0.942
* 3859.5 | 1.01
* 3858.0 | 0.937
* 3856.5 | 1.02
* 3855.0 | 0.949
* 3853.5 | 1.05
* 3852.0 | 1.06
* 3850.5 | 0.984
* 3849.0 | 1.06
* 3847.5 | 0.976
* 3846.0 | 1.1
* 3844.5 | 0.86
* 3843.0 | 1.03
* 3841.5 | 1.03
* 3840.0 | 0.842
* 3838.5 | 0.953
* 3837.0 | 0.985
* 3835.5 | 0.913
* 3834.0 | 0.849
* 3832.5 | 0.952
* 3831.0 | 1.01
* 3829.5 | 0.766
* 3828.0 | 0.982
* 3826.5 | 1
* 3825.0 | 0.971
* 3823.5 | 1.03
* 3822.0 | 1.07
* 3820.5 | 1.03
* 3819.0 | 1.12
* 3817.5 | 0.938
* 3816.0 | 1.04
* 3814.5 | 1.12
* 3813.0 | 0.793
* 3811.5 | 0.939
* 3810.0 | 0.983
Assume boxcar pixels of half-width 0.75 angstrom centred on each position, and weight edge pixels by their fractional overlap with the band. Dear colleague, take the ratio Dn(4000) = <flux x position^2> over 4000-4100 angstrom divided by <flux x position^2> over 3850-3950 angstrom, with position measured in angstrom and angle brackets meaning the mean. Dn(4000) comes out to 1.03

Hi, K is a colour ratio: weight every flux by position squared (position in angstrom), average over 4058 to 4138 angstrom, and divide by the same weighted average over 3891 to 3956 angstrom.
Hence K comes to 1.0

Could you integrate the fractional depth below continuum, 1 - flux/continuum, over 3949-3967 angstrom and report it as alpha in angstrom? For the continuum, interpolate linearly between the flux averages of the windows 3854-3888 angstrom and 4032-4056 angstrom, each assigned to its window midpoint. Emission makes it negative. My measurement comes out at -2.0 angstrom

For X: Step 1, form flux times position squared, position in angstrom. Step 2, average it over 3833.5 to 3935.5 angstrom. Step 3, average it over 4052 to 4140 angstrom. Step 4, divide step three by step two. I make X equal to 1.1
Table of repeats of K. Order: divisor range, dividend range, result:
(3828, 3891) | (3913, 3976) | 1.07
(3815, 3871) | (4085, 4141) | 1.12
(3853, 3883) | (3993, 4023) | 1.06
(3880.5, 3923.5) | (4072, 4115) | 1.05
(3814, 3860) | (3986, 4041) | 1.07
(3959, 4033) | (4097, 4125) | 1.10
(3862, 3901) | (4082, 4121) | 1.13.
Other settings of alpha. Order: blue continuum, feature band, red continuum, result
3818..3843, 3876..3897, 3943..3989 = 0.62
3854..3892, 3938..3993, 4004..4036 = -2.66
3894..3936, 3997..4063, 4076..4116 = 1.92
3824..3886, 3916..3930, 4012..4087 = -0.58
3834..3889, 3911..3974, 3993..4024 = -2.10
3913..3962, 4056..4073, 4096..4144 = 0.25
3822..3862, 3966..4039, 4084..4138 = 1.38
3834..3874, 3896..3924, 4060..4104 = -1.39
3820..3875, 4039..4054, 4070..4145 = 0.51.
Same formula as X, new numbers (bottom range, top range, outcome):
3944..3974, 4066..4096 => 0.98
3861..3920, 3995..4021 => 1.03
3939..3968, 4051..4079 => 0.98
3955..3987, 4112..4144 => 1.10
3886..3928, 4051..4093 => 1.04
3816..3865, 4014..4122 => 1.08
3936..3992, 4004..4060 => 0.97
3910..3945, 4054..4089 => 1.06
